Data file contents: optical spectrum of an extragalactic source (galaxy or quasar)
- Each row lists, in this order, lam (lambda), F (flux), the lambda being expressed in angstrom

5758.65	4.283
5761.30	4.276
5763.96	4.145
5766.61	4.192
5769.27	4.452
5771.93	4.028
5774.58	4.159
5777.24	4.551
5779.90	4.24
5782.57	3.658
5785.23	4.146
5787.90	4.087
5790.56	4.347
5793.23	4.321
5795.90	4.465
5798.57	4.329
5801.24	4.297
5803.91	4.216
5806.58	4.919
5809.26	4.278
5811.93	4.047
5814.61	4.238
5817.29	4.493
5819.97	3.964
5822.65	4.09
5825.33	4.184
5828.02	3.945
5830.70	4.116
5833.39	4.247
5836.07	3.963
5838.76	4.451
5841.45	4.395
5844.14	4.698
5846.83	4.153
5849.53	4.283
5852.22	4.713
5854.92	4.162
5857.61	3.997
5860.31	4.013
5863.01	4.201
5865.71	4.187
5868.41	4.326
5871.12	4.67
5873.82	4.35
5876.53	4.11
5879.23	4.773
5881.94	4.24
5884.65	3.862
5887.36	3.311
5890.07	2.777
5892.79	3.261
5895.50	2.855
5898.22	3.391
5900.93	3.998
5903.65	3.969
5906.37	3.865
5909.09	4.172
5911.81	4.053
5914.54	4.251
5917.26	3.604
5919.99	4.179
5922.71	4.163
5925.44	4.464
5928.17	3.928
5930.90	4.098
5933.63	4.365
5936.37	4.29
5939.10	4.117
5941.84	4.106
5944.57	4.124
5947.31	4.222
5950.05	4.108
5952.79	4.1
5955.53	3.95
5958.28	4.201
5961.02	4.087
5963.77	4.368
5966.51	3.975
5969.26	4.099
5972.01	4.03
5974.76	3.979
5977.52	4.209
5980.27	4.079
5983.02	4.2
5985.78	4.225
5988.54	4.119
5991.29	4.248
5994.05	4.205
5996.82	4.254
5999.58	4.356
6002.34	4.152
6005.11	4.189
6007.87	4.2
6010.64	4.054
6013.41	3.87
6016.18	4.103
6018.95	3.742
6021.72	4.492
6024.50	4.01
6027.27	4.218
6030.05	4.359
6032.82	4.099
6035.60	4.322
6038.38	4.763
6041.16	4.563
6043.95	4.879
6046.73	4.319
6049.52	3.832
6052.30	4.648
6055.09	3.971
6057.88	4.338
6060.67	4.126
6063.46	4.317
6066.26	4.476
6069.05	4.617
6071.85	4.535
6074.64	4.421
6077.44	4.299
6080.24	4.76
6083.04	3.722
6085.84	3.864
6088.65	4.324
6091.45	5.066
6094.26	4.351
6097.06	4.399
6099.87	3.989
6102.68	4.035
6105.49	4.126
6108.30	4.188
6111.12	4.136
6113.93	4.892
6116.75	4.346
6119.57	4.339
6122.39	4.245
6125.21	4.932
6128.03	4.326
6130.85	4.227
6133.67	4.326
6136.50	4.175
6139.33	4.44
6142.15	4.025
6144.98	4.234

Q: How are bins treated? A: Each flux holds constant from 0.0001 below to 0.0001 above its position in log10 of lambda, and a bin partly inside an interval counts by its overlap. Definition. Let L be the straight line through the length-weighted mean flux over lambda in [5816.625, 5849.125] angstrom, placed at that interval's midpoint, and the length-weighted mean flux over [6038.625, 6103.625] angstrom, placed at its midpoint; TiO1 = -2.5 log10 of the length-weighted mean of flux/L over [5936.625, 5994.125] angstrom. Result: 0.04 mag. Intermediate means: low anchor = 4.22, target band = 4.13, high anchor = 4.35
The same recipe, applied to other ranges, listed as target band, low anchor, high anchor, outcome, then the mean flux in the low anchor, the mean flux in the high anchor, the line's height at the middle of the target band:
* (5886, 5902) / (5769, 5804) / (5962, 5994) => 0.27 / 4.23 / 4.14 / 4.18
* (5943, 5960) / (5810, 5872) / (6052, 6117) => 0.04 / 4.24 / 4.33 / 4.28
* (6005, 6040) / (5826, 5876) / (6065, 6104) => 0.03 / 4.27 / 4.35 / 4.33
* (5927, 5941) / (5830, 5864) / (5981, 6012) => 0.02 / 4.26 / 4.2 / 4.23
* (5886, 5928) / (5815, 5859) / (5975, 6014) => 0.12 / 4.24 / 4.17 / 4.21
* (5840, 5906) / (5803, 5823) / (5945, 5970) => 0.05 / 4.29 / 4.12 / 4.22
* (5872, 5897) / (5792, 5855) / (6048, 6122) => 0.15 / 4.29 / 4.31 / 4.3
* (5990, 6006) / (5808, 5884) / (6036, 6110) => 0.02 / 4.26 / 4.34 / 4.31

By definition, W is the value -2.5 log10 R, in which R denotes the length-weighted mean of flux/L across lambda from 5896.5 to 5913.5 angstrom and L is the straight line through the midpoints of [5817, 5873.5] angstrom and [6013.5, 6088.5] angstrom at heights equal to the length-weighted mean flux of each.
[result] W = 0.10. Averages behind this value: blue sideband 4.25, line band 3.89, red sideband 4.29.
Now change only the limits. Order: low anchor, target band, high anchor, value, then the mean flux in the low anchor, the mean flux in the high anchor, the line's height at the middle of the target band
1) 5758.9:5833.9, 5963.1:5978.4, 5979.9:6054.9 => 0.04 mag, 4.23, 4.24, 4.24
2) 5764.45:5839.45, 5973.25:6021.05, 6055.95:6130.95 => 0.04 mag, 4.23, 4.35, 4.31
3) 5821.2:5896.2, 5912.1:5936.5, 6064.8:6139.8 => 0.01 mag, 4.09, 4.35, 4.16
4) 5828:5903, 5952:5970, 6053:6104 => 0.02 mag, 4.05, 4.32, 4.17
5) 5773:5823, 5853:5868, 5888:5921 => -0.06 mag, 4.26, 3.68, 3.92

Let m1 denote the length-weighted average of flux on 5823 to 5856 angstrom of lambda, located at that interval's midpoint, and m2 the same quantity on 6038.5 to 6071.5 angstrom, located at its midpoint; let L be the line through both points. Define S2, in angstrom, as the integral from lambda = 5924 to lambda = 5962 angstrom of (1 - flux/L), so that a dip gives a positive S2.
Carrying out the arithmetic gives 1.52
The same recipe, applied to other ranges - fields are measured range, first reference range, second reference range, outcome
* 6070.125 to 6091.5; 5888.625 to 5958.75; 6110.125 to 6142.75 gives -0.26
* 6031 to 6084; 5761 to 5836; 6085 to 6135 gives -0.60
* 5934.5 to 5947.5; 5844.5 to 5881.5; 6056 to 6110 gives 0.41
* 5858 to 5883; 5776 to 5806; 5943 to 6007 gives -0.57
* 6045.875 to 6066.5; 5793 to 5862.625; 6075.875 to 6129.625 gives 0.40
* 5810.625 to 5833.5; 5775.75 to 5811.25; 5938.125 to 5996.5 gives 0.66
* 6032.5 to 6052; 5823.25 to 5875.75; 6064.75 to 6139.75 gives -0.43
